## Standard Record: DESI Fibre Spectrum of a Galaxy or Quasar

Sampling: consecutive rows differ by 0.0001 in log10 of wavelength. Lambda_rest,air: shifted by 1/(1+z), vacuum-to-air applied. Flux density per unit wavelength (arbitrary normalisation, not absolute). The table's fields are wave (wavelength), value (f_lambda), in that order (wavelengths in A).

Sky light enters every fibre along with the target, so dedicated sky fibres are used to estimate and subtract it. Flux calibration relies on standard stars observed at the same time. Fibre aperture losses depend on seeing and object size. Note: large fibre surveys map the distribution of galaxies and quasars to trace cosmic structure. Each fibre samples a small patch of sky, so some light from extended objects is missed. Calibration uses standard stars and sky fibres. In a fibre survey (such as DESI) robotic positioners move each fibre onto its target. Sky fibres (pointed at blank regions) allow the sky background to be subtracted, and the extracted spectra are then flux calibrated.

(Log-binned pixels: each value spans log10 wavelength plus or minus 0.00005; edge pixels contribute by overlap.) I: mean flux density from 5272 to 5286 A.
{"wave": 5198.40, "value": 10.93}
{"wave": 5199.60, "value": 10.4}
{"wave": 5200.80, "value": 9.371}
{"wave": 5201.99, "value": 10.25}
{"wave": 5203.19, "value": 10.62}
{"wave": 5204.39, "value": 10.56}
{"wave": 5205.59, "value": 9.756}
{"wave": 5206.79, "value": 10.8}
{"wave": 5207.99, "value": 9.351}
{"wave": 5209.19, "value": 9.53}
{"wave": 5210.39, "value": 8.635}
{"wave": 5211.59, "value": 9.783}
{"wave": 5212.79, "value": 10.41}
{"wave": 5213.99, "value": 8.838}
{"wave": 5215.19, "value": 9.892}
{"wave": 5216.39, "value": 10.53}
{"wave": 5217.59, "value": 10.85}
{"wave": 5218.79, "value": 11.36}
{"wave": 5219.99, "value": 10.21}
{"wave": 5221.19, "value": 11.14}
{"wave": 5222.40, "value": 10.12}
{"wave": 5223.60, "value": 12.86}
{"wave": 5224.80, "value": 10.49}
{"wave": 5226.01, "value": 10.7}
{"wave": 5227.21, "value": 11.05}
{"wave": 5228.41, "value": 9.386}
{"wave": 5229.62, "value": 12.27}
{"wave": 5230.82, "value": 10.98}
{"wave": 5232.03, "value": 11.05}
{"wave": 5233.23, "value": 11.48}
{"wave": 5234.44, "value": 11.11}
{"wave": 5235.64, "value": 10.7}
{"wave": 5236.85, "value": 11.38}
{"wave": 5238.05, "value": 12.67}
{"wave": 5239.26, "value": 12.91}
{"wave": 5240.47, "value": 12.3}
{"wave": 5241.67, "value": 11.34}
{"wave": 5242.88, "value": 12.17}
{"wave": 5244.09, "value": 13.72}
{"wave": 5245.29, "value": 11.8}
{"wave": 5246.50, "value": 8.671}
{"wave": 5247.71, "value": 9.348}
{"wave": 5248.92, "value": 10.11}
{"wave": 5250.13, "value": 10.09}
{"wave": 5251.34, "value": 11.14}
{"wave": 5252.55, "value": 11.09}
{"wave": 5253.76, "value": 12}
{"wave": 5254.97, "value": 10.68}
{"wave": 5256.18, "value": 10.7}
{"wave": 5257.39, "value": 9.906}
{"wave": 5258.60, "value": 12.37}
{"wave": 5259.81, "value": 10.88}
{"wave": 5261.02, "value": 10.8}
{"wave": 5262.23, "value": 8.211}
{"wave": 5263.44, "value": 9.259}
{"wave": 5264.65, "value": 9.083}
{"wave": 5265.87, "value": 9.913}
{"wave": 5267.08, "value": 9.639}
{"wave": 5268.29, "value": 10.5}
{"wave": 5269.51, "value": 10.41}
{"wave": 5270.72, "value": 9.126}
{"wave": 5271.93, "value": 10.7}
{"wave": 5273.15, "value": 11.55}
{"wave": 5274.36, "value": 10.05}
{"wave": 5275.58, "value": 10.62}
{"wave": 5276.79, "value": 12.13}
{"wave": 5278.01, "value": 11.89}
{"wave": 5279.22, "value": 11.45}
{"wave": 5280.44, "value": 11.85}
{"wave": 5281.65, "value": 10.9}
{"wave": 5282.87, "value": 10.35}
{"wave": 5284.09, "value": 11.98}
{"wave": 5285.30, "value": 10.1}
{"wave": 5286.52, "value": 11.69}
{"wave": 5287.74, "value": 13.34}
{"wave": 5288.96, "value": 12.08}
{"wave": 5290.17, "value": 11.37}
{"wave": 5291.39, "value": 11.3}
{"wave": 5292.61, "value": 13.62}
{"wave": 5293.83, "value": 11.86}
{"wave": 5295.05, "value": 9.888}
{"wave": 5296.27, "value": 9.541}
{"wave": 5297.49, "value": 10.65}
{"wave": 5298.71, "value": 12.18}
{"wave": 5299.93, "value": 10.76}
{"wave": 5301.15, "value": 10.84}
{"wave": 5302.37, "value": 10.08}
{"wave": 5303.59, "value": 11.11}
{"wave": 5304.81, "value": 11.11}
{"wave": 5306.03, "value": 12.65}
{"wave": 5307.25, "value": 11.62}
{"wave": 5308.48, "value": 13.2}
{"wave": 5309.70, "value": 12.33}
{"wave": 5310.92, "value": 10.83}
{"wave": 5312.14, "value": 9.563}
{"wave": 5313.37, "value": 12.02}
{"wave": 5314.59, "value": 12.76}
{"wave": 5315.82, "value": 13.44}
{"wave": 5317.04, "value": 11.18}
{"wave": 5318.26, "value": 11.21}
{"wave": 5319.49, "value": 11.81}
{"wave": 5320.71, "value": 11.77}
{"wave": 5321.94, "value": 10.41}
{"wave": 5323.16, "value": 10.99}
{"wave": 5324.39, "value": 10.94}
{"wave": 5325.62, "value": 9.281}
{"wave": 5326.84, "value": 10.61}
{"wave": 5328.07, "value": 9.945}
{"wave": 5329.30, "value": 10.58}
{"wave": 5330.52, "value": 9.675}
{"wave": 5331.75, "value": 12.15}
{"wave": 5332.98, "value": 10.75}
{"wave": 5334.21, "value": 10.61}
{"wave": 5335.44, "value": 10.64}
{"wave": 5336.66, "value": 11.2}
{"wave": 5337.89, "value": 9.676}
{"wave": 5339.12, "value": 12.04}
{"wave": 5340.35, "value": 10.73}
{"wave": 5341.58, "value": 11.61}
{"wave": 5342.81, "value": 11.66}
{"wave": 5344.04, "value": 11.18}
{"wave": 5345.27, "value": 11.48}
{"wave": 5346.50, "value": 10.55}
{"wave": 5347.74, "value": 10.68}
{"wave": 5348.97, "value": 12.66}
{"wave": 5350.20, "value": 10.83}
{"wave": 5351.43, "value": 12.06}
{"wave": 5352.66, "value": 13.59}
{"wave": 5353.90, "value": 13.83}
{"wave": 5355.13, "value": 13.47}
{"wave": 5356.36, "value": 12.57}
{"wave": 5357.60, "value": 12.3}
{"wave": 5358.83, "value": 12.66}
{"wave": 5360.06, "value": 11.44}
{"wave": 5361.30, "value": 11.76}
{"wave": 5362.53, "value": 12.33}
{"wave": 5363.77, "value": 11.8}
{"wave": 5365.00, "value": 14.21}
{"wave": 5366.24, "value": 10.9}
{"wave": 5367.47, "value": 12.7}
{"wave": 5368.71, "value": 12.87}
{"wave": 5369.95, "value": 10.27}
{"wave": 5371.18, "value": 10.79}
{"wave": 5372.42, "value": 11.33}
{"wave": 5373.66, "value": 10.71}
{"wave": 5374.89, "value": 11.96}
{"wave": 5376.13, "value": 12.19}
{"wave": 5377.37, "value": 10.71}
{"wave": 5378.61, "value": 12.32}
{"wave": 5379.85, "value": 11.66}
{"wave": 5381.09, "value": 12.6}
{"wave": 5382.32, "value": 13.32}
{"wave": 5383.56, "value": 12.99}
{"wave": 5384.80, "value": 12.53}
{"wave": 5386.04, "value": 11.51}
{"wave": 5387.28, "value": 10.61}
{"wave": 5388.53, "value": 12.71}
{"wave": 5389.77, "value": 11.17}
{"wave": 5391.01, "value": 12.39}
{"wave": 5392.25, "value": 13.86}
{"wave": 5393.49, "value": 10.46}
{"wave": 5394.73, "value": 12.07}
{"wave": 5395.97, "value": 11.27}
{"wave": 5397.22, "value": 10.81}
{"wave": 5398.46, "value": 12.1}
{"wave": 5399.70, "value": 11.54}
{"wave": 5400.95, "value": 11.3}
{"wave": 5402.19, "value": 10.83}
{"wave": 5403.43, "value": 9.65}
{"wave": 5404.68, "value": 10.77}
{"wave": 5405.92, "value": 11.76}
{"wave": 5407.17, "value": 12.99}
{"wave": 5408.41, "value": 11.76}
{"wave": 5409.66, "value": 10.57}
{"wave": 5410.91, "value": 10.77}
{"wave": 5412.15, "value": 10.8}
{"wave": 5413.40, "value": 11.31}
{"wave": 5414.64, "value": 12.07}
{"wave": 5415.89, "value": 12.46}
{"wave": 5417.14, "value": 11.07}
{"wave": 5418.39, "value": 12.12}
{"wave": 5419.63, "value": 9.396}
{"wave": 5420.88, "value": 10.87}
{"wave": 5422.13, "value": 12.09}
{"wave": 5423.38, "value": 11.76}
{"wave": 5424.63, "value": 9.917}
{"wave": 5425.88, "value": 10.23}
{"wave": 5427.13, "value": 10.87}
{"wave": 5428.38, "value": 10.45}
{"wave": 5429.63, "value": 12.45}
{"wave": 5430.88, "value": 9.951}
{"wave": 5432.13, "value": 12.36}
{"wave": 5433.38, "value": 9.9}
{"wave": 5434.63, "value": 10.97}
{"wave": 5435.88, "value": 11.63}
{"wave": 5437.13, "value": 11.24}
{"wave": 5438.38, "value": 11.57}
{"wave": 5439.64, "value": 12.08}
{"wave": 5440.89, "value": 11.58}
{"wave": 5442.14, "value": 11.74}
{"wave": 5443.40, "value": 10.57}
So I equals 11.2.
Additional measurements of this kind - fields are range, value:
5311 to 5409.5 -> 11.6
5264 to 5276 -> 10.1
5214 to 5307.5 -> 11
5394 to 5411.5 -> 11.3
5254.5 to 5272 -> 10.1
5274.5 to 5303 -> 11.3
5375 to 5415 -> 11.7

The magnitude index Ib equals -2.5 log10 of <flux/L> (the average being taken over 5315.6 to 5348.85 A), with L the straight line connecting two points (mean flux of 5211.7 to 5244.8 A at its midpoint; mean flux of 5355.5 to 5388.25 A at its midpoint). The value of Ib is 0.07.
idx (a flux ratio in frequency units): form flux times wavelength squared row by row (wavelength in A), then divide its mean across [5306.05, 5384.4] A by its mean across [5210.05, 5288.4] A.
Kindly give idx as 1.1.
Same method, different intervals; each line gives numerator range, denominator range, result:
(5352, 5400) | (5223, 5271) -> 1.17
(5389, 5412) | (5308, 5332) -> 1.05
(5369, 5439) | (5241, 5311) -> 1.09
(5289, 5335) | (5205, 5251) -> 1.07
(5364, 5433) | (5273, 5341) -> 1.06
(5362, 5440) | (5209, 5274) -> 1.14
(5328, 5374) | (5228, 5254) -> 1.08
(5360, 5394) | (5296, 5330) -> 1.09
